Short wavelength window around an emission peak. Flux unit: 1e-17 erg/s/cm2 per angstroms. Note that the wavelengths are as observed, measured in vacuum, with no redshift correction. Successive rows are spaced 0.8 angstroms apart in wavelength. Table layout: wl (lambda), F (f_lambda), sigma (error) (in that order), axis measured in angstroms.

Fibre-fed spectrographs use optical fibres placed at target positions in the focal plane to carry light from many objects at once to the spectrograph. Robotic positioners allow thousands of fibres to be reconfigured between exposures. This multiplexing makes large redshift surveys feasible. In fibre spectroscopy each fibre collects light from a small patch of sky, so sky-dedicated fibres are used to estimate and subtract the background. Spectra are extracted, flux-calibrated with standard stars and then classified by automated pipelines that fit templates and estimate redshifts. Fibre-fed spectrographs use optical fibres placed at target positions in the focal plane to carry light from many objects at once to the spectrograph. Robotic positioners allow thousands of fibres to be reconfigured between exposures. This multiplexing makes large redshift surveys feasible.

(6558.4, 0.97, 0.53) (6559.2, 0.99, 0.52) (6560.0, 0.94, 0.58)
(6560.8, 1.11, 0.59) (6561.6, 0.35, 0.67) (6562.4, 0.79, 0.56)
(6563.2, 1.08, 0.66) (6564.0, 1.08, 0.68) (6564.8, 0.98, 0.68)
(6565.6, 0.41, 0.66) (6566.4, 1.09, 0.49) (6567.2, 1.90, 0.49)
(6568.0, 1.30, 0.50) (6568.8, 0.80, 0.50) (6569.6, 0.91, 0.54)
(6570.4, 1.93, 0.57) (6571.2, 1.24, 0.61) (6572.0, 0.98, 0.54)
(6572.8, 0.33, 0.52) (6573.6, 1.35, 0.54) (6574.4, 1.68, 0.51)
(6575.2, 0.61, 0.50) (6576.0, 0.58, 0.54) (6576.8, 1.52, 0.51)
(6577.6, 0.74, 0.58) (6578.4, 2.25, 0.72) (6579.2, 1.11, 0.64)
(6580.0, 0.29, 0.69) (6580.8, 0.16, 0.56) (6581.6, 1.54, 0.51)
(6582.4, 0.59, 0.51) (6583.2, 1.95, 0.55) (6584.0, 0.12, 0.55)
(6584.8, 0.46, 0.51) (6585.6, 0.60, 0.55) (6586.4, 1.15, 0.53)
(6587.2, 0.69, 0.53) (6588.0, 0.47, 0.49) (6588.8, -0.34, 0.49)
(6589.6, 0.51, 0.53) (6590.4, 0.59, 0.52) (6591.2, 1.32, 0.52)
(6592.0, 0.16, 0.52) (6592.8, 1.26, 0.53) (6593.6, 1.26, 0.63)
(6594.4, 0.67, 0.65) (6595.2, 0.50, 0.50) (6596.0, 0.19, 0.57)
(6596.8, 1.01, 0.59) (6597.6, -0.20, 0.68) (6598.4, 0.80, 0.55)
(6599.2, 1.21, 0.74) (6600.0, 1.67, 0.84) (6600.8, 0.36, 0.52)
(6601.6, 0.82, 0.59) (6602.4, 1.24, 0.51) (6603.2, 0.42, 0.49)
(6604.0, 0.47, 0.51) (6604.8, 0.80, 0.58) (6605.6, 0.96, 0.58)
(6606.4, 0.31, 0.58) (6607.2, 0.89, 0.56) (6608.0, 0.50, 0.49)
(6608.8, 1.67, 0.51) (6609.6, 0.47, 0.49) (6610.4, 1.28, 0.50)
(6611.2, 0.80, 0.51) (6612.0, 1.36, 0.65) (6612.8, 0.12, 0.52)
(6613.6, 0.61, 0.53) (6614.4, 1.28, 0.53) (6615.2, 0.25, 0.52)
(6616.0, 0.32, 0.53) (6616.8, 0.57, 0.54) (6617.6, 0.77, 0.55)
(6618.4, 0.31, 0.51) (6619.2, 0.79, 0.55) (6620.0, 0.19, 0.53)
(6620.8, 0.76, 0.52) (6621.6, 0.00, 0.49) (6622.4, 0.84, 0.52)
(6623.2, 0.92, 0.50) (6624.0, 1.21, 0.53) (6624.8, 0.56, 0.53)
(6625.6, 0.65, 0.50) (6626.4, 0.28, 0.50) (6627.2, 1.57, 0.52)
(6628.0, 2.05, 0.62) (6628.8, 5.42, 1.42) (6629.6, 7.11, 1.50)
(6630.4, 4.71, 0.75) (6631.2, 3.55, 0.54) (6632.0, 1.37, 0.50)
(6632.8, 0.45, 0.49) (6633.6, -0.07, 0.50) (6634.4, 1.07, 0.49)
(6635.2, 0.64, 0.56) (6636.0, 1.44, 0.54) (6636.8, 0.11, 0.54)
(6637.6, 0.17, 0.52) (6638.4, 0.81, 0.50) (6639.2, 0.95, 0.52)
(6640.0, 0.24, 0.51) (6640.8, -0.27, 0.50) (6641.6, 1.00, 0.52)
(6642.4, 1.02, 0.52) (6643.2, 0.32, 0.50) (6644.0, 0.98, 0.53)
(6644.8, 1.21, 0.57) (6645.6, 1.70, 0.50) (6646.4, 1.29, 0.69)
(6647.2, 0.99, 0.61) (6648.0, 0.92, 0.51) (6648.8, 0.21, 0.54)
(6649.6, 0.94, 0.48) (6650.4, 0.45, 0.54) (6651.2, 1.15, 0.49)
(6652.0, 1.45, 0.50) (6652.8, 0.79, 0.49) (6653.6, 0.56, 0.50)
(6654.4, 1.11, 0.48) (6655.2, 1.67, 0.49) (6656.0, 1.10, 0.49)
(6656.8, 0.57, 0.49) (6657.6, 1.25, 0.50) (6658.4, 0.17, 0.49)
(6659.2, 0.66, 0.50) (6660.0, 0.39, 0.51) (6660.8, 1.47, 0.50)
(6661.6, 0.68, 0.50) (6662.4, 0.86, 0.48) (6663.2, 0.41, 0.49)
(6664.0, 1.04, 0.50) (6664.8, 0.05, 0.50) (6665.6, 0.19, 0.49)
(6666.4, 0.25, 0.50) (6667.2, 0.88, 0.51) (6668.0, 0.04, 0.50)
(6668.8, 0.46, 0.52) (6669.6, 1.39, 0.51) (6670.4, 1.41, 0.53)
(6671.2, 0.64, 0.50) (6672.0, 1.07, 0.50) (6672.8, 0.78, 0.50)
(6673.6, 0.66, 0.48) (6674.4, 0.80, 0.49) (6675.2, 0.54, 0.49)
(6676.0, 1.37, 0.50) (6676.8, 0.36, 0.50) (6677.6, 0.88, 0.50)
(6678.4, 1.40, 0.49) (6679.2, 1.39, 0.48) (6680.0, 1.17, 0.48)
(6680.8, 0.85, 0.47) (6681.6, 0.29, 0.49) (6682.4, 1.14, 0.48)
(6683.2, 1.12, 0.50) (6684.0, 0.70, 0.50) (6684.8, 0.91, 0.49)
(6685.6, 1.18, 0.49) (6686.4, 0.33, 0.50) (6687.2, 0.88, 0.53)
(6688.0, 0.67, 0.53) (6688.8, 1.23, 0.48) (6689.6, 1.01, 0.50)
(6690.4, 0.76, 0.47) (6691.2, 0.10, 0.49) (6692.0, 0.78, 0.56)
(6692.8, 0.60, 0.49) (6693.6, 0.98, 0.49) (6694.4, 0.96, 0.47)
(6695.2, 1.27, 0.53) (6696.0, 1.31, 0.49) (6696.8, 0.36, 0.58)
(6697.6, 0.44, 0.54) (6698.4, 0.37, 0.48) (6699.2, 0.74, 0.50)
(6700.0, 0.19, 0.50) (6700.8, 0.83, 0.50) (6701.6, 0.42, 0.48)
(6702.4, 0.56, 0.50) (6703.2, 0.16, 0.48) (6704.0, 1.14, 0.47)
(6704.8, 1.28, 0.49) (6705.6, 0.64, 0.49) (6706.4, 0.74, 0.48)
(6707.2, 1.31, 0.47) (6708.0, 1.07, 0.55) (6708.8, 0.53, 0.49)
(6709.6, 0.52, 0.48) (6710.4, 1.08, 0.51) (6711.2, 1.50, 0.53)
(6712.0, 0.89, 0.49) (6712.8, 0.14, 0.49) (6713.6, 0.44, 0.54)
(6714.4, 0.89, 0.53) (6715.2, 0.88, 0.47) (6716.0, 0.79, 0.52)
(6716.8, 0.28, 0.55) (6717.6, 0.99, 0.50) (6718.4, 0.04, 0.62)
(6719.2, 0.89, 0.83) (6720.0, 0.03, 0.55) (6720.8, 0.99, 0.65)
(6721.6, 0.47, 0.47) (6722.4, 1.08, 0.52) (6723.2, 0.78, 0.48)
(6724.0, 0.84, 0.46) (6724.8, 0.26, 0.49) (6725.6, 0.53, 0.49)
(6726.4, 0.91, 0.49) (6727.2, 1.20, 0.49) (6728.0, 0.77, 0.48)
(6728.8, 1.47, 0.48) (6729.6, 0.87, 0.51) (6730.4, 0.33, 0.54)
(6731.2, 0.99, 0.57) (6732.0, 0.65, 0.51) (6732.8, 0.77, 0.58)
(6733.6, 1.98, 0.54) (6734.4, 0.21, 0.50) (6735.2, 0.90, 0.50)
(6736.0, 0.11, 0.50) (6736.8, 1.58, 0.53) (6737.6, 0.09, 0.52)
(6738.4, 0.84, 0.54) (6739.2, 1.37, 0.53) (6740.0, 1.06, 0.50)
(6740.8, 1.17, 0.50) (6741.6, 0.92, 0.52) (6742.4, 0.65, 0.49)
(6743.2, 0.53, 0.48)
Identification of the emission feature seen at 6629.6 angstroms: H-beta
